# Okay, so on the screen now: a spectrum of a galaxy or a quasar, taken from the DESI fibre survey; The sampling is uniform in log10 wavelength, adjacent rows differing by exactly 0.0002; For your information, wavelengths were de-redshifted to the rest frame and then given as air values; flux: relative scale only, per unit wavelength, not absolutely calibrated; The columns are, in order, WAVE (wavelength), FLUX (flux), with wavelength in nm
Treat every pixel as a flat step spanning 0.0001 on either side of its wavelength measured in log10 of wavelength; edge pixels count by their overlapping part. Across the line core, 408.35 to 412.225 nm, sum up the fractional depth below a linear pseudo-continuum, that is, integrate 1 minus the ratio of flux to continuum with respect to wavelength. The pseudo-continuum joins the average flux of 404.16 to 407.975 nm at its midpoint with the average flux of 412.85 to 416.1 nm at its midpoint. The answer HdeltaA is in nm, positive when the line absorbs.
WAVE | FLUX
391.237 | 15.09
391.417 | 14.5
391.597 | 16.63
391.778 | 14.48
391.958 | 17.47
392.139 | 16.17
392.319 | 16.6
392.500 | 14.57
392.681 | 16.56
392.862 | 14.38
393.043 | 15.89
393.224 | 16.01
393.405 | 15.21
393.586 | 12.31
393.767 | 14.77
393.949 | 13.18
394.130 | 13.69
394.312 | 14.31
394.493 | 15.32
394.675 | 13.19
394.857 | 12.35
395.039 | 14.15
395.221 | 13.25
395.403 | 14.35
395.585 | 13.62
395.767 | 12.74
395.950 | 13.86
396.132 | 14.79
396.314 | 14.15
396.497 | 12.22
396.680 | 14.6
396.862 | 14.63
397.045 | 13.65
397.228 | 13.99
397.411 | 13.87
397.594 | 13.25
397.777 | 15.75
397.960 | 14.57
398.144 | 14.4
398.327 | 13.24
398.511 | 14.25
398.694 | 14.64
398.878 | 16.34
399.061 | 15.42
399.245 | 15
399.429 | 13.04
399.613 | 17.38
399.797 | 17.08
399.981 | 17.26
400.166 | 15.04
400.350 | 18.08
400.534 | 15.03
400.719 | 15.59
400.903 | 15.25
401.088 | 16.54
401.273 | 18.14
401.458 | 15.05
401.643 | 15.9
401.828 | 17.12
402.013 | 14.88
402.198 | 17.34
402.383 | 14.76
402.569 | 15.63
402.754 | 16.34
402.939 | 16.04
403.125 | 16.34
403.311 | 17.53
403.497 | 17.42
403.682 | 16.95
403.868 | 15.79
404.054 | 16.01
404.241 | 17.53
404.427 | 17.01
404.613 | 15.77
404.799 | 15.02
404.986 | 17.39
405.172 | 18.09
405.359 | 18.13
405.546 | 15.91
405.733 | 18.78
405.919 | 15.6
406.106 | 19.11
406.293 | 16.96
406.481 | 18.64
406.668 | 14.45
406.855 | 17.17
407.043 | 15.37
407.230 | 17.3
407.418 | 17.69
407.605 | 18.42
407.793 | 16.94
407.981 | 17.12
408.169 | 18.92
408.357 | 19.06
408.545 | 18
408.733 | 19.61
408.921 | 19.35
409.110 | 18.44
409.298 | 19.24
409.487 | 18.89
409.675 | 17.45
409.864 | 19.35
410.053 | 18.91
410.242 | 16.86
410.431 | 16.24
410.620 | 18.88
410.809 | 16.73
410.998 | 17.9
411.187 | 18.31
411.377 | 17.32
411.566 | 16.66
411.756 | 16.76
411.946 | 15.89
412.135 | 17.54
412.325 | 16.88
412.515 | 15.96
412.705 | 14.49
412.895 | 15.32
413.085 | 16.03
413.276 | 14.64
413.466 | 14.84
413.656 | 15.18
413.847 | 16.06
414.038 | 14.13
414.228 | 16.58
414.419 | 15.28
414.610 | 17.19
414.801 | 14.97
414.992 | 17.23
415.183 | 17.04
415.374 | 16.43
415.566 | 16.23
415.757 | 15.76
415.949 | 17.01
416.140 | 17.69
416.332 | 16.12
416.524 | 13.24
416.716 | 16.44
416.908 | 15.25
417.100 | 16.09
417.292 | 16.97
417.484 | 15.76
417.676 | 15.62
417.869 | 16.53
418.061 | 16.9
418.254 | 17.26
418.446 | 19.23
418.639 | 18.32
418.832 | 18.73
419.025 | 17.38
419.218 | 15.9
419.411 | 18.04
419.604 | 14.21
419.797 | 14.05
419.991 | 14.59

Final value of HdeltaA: -0.34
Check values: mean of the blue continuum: 17.1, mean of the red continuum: 15.9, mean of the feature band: 17.9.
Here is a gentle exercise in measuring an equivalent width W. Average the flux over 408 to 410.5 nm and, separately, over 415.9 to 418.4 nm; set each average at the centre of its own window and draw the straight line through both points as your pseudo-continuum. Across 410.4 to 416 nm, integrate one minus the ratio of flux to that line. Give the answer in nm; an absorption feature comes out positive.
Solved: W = 0.34 nm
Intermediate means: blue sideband 18.5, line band 16.3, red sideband 16.3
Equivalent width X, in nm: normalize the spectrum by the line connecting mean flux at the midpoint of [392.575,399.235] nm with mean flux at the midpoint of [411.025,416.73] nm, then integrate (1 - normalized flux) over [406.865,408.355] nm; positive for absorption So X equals -0.194 nm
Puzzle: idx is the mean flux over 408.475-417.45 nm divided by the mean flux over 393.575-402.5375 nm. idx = 1.13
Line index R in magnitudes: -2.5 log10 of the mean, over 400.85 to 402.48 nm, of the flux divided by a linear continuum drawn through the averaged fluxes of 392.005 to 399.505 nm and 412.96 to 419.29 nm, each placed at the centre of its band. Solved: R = -0.08 mag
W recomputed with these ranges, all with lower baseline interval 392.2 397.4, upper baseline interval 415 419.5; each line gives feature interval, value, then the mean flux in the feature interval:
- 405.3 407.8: -0.27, 17.2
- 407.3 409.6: -0.40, 18.5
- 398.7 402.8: -0.30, 16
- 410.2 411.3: -0.11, 17.5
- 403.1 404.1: -0.10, 16.7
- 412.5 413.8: 0.08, 15.2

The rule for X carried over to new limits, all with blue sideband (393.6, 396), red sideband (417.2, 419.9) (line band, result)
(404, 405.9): -0.24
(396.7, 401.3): -0.31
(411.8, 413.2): 0.00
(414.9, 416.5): -0.01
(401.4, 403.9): -0.26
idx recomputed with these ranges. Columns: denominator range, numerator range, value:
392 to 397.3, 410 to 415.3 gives 1.15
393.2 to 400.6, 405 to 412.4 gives 1.22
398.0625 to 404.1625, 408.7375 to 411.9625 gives 1.13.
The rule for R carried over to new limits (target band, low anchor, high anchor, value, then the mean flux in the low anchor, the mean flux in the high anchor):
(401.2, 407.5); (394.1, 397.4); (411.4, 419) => -0.121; 13.8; 16.3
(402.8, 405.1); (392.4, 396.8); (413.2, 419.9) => -0.106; 14.2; 16.2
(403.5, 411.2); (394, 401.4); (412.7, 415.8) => -0.147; 14.7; 15.8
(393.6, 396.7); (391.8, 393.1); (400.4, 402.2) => 0.161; 15.9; 16.1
